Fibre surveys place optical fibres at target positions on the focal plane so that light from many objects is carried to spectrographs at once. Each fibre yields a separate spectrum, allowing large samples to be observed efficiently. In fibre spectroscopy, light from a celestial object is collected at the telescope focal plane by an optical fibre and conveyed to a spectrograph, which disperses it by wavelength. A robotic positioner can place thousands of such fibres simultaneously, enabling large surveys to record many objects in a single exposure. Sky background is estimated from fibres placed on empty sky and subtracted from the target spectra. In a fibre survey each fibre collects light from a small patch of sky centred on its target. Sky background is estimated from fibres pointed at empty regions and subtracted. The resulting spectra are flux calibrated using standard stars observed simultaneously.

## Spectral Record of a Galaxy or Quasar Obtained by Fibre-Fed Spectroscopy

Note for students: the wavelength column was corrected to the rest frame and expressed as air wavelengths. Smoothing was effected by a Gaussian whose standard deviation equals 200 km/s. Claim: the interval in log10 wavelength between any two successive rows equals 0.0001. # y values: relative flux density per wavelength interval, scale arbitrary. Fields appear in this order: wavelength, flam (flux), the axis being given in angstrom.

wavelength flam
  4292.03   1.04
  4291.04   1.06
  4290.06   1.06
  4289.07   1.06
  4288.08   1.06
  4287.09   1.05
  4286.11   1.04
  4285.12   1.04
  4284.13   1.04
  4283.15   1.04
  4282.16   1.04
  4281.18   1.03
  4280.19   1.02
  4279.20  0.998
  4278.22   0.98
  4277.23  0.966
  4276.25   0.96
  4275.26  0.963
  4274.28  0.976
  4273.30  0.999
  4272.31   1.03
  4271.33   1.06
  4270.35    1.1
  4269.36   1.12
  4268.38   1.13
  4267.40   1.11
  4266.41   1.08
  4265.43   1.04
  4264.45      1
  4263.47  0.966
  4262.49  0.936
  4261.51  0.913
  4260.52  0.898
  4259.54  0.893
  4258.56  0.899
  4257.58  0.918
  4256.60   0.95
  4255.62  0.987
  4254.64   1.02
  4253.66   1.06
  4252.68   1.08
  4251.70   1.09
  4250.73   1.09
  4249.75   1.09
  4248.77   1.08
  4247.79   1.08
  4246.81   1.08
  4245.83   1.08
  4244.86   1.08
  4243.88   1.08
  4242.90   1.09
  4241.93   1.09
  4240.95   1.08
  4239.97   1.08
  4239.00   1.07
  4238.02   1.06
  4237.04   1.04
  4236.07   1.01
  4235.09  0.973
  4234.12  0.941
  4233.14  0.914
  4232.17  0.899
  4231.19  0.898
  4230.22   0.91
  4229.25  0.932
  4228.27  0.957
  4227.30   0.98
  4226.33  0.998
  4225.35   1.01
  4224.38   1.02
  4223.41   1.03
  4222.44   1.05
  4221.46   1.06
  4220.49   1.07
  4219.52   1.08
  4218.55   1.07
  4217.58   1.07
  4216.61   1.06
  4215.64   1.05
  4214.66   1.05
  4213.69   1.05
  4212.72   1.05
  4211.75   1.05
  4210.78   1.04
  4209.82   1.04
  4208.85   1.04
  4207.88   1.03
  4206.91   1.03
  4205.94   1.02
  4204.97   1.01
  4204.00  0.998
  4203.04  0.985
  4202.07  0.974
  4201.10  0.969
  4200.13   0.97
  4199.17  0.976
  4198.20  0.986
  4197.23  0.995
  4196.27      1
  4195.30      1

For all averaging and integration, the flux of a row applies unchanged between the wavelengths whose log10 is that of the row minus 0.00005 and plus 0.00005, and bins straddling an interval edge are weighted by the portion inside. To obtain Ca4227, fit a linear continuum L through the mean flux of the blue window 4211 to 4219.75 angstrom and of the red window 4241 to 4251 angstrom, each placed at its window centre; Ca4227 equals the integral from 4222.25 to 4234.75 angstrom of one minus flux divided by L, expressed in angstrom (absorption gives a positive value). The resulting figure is 1.2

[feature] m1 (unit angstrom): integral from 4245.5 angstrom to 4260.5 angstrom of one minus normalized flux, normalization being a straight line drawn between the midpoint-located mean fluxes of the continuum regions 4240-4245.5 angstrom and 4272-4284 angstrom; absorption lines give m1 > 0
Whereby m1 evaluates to 0.5 angstrom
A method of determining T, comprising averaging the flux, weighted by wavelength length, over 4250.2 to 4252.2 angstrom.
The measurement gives 1.09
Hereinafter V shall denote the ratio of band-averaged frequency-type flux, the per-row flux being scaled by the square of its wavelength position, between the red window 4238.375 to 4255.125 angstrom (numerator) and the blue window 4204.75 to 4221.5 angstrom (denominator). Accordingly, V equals 1.0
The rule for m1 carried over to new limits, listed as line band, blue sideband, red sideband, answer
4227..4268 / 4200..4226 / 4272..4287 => 0.40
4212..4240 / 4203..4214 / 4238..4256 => 1.00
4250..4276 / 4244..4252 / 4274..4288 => 0.97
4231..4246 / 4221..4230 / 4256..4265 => -0.78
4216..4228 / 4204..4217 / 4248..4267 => -0.13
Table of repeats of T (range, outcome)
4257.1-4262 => 0.903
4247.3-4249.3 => 1.08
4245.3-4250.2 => 1.08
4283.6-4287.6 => 1.04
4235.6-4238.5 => 1.04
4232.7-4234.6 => 0.925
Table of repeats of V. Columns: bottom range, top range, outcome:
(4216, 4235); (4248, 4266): 1.01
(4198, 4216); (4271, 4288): 1.03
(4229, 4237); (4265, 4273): 1.17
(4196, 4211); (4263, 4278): 1.06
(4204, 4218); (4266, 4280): 1.02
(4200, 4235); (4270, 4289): 1.04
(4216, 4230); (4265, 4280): 1.03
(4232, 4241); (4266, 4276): 1.06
